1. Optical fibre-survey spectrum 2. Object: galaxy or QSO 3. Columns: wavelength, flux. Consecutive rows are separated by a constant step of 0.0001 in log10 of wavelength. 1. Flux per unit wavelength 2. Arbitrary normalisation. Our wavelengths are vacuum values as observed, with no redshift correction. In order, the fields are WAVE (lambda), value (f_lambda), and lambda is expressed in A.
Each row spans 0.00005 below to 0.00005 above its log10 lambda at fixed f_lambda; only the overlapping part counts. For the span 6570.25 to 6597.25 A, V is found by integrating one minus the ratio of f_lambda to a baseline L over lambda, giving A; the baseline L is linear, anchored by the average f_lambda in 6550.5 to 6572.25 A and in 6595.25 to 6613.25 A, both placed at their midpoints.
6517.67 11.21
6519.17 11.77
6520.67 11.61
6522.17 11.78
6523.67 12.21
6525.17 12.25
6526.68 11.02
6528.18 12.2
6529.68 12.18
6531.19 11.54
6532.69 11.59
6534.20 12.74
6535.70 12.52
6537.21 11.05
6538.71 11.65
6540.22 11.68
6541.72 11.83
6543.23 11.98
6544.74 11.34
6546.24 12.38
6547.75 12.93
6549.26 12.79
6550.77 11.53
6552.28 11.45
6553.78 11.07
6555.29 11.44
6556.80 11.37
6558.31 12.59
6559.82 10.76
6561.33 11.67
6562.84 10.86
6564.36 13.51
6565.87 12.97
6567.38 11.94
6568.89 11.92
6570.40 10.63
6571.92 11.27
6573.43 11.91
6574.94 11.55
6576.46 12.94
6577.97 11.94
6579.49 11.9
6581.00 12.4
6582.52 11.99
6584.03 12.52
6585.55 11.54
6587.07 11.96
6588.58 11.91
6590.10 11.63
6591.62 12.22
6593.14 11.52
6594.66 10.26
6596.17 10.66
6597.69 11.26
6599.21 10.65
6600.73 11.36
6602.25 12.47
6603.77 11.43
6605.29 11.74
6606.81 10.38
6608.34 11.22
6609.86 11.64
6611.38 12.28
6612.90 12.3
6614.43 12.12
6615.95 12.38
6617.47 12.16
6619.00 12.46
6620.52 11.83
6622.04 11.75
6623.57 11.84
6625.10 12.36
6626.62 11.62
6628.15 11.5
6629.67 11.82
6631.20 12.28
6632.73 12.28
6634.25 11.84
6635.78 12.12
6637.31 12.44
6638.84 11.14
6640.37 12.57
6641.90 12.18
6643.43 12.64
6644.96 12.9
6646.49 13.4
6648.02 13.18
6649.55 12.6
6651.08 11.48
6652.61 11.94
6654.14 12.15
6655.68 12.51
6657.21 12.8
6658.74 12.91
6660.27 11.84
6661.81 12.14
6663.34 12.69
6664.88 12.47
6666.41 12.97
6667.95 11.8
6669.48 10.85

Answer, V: -0.4 A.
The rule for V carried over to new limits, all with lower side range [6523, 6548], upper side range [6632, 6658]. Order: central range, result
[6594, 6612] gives 1.36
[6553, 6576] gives 0.63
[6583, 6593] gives 0.16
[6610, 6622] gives 0.09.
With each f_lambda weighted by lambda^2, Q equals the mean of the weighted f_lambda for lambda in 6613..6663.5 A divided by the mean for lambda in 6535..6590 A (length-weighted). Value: 1.05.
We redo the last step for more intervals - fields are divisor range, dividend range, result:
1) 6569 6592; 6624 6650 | 1.05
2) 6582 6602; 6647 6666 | 1.10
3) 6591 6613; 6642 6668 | 1.11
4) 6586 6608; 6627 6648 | 1.09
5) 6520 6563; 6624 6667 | 1.08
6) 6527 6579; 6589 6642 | 1.01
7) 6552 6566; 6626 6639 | 1.04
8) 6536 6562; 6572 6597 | 1.01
